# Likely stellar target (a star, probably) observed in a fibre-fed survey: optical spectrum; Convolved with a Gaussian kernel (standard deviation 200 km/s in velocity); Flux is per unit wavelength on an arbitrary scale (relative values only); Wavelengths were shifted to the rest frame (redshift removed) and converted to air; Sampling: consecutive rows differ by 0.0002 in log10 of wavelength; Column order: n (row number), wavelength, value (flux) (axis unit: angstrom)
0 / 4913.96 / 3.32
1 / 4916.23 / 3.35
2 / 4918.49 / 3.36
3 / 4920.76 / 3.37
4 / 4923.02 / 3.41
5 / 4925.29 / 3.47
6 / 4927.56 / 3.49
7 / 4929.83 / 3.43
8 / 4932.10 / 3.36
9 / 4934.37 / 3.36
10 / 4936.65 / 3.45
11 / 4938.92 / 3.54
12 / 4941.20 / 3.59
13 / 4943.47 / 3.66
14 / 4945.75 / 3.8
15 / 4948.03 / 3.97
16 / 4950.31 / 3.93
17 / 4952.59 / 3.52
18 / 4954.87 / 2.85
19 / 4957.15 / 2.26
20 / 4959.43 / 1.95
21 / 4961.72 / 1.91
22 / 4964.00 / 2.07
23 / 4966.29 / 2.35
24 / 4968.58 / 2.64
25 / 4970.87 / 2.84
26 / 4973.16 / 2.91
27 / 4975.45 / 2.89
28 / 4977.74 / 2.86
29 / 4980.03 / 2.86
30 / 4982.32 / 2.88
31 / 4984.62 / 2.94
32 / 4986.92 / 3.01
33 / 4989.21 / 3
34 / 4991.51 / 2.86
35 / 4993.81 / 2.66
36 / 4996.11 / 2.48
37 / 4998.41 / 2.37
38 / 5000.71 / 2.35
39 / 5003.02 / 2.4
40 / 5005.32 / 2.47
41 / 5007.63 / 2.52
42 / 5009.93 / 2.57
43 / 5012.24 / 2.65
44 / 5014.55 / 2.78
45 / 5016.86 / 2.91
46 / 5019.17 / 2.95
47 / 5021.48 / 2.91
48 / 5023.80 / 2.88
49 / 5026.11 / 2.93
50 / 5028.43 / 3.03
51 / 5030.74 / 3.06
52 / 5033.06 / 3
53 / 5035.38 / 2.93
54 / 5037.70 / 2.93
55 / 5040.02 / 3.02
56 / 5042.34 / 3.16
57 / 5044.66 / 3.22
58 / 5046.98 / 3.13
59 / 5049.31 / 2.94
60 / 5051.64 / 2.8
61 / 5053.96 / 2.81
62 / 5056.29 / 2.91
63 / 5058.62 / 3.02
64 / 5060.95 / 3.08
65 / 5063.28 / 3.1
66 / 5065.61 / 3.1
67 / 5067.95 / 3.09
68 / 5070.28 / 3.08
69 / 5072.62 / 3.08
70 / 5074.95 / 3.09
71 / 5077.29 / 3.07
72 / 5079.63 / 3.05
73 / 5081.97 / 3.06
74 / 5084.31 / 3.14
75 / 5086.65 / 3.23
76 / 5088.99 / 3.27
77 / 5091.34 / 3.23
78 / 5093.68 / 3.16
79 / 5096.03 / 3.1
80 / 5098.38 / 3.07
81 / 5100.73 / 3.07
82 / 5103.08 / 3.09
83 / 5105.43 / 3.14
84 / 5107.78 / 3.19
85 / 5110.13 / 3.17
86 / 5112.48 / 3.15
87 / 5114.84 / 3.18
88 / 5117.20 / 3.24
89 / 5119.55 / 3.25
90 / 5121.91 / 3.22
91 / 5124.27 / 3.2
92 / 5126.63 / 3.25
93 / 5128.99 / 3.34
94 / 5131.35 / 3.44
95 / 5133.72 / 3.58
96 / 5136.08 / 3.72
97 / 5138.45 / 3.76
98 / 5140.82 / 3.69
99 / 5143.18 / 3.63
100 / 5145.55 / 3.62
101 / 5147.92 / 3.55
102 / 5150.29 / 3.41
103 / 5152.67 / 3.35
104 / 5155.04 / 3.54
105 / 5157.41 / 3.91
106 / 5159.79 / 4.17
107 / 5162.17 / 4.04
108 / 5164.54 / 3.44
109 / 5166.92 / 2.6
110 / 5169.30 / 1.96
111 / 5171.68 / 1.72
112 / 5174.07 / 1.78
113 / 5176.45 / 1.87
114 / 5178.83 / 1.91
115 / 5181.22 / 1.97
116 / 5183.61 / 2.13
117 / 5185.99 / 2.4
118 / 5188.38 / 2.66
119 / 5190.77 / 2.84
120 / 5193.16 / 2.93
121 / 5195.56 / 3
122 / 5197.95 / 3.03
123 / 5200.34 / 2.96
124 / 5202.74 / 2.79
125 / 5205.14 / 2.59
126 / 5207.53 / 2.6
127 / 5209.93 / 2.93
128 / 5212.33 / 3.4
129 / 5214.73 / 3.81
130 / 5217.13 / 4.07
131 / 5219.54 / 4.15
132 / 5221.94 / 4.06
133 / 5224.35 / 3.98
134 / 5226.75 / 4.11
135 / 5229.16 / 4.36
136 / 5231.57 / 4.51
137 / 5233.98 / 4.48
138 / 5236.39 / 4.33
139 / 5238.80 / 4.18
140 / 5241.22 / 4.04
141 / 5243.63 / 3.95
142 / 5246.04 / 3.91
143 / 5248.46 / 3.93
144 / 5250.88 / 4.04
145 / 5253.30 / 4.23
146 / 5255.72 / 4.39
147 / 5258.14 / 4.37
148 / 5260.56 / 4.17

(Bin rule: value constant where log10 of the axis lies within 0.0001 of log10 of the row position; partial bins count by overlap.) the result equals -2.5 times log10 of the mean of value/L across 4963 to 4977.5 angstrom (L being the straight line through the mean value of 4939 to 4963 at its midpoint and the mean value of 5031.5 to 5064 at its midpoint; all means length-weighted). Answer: 0.18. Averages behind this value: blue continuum 3.15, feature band 2.64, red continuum 3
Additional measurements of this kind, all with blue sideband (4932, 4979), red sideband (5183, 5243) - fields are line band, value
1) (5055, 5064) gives 0.06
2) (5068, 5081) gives 0.05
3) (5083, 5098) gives 0.03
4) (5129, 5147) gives -0.08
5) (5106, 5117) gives 0.04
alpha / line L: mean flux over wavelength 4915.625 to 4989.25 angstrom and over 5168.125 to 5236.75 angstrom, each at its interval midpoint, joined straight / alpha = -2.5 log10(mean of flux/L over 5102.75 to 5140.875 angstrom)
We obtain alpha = -0.08 mag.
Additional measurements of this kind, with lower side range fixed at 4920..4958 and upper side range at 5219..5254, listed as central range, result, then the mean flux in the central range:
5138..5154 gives 0.108 mag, 3.56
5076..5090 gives 0.205 mag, 3.14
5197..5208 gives 0.405 mag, 2.8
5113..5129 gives 0.199 mag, 3.23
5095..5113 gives 0.224 mag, 3.12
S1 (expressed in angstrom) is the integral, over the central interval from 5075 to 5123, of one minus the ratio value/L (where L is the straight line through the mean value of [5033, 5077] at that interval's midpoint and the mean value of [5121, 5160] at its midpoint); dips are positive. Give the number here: 2.0 angstrom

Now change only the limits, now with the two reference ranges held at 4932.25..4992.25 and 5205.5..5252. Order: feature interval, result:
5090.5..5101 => 1.01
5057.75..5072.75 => 1.23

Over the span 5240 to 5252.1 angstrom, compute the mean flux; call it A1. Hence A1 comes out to 3.97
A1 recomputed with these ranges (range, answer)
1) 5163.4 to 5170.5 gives 2.66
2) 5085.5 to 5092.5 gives 3.24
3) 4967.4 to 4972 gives 2.73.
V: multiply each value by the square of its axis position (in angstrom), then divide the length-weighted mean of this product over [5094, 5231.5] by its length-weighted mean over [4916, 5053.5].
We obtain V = 1.2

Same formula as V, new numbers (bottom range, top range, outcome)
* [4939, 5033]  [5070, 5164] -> 1.24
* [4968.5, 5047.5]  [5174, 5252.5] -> 1.29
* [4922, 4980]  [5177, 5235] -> 1.15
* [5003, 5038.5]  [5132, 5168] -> 1.34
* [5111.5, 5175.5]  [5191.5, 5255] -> 1.17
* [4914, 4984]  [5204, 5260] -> 1.42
